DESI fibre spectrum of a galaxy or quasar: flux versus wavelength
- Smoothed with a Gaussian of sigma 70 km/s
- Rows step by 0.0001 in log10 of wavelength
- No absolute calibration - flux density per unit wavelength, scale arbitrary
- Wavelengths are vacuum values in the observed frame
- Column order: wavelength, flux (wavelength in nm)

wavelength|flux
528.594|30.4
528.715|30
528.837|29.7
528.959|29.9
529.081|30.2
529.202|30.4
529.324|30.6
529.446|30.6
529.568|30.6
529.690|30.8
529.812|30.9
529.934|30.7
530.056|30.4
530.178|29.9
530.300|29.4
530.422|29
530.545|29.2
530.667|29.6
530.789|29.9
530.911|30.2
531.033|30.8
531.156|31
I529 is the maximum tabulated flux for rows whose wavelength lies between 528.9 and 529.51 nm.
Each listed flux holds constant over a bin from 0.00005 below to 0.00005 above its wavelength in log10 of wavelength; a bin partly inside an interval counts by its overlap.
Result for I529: 30.6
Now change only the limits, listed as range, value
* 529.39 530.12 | 30.9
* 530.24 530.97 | 30.2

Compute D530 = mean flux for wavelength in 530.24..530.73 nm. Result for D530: 29.3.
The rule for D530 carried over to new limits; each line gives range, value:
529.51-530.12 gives 30.7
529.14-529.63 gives 30.6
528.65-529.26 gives 30.1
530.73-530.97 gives 30.1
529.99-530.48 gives 29.7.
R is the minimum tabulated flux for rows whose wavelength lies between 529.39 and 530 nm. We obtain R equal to 30.6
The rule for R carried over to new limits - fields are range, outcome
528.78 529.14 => 29.7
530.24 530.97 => 29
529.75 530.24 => 29.9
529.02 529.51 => 30.2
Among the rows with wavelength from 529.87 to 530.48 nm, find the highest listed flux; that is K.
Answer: 30.7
